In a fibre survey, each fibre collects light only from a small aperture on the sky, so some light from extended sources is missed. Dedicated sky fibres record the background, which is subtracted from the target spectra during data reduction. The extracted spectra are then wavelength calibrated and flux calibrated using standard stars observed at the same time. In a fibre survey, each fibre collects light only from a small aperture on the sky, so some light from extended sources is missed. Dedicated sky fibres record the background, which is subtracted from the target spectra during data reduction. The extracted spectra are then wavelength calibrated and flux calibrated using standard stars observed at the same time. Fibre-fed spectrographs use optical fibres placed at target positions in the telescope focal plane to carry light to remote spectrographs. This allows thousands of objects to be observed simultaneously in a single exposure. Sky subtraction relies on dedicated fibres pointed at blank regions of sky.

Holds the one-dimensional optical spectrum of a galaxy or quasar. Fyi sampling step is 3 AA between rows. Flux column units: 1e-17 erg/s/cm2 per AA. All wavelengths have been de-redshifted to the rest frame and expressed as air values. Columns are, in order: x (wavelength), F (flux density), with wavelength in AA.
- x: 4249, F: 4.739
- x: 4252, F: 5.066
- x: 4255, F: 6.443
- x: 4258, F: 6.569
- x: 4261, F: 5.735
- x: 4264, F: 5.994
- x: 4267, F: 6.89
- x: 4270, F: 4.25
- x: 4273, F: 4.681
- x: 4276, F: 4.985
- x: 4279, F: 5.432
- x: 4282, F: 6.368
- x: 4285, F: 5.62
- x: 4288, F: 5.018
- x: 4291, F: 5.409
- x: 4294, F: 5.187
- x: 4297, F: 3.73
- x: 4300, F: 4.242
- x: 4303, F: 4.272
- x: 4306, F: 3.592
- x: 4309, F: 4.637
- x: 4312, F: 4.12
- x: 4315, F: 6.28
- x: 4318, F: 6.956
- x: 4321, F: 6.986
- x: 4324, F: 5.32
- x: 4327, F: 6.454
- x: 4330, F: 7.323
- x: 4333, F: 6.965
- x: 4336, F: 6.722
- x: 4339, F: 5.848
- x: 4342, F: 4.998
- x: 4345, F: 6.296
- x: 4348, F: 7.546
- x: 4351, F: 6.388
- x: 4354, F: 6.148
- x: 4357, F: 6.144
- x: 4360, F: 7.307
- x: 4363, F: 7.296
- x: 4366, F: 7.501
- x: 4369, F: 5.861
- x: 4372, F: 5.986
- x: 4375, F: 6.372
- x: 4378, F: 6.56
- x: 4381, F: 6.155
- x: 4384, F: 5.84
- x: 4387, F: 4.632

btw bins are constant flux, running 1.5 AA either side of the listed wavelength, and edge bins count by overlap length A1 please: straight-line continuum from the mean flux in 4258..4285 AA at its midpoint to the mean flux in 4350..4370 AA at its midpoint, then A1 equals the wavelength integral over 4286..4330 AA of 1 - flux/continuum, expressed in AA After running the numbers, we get 6.02 AA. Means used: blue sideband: 5.6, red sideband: 6.69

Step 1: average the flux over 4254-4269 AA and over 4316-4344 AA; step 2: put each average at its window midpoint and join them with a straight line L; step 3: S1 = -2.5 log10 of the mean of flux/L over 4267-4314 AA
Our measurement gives 0.28 mag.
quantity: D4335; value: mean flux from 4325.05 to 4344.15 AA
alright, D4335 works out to 6.36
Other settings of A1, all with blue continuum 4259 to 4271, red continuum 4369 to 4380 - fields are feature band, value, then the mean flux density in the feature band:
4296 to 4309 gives 4.2 AA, 4.05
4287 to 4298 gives 1.9 AA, 4.88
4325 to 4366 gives -3.1 AA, 6.59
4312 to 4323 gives -0.5 AA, 6.32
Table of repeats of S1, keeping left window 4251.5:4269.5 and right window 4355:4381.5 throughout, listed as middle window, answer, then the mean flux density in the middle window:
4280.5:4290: 0.098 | 5.65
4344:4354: -0.030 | 6.68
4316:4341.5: -0.018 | 6.5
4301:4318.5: 0.287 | 4.84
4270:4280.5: 0.241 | 4.92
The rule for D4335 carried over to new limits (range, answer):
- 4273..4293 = 5.41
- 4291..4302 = 4.52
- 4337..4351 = 6.21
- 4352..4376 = 6.58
